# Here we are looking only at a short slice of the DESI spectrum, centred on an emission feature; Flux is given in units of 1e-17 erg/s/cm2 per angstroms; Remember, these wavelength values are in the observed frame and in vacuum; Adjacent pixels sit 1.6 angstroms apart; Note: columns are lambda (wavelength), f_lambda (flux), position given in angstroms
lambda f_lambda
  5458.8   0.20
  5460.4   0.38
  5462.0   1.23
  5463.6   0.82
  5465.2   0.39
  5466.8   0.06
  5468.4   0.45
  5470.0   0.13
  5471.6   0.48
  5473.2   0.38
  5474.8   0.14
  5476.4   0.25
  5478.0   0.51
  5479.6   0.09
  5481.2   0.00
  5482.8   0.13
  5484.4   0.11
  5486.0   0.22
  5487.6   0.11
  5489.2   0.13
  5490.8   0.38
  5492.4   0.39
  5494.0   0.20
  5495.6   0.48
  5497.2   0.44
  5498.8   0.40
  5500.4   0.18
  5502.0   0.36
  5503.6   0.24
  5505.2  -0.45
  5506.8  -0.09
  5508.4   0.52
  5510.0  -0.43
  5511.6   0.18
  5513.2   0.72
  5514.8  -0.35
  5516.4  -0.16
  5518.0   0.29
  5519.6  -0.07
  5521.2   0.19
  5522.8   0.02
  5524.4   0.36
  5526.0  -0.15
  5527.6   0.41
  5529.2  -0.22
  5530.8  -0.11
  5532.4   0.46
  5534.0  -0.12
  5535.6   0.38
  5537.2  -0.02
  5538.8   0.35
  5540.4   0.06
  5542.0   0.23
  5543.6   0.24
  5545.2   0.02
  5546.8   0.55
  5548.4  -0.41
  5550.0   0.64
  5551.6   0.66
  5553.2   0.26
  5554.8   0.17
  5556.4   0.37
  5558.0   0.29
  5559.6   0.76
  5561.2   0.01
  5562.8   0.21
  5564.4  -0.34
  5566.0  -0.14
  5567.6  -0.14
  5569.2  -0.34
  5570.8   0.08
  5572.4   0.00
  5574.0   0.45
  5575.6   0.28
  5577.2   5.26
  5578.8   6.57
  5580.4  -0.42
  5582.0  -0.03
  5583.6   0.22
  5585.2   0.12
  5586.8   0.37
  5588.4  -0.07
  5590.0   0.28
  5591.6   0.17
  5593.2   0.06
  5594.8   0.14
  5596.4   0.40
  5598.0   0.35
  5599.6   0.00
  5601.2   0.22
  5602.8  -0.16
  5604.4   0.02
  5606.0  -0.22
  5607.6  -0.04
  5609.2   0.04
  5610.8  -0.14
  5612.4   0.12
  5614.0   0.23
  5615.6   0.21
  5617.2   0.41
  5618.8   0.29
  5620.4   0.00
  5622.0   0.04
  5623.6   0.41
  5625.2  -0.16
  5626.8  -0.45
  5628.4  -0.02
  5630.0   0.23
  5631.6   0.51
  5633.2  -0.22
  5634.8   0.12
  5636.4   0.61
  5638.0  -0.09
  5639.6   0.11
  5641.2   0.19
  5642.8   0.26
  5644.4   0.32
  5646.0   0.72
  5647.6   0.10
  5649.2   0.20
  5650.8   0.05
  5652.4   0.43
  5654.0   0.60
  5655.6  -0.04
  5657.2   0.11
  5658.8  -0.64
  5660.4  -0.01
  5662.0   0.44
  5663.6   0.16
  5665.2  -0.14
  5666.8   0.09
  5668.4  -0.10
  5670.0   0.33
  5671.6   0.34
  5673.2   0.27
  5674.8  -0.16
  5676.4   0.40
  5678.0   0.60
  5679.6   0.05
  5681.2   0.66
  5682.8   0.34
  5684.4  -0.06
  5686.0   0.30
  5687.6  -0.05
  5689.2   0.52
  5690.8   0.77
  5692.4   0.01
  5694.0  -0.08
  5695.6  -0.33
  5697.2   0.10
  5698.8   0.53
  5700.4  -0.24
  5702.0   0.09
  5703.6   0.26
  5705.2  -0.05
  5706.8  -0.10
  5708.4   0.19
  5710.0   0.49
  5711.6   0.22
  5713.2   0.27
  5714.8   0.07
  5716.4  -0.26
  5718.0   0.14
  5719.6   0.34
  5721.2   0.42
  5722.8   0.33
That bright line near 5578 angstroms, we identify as Mg II 2798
